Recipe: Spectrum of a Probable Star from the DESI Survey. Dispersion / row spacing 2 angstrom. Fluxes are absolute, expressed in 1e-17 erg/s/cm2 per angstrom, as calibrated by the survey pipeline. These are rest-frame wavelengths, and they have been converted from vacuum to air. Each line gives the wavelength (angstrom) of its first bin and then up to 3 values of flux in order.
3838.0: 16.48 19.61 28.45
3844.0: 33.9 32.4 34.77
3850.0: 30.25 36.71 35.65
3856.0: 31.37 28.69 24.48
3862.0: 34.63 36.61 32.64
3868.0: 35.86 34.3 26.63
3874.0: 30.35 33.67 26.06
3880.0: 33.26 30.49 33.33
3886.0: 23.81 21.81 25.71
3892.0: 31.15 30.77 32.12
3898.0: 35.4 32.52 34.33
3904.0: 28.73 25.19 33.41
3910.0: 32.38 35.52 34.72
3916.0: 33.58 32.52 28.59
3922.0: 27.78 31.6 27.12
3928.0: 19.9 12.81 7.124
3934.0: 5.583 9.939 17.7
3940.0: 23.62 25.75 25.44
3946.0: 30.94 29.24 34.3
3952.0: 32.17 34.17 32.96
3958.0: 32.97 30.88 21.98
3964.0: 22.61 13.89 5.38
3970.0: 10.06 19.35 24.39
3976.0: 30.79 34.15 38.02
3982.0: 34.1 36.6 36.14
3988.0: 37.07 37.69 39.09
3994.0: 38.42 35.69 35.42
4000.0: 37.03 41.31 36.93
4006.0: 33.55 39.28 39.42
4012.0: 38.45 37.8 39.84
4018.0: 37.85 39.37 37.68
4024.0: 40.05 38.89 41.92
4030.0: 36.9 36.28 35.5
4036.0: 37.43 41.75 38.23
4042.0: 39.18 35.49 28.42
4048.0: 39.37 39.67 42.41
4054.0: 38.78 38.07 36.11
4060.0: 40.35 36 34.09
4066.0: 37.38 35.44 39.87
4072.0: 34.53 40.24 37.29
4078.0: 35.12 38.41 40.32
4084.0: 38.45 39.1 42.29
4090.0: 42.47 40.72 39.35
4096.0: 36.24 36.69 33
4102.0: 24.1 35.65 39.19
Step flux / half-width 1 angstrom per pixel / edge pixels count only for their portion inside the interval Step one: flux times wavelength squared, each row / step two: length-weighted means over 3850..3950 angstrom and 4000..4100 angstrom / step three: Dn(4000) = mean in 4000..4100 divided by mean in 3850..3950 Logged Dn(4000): 1.4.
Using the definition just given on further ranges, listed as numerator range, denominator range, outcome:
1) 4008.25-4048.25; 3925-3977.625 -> 1.75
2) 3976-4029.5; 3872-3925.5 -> 1.30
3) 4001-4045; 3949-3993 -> 1.35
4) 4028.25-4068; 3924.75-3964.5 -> 1.65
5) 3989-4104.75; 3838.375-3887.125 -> 1.34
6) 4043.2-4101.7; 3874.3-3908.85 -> 1.37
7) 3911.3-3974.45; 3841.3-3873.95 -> 0.78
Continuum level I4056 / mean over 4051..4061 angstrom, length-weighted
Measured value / 39.1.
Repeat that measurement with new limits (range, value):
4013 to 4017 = 38.8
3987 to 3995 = 38.1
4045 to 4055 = 37.7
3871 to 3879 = 29.2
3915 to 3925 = 30.8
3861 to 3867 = 34.6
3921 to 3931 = 23.8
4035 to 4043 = 39.1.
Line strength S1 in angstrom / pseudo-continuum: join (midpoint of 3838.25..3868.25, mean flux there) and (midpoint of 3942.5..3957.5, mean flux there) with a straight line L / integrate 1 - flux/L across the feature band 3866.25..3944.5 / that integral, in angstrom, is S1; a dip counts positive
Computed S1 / 9.3 angstrom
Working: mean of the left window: 31.3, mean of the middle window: 27.5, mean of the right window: 31.2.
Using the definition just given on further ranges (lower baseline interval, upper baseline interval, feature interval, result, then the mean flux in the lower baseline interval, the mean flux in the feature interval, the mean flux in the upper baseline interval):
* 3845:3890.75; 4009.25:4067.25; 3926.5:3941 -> 8.4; 31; 14.3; 38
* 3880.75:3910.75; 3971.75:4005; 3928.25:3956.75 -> 8.7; 30.1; 22.8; 35.2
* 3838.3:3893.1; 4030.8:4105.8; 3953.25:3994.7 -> 6.3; 30.4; 29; 37.4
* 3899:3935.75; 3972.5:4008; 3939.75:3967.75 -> 3.1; 26.5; 27.4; 35.5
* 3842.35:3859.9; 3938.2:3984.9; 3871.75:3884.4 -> 0.2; 32.4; 30.6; 26.9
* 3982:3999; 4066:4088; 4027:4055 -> -0.3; 36.8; 38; 38.1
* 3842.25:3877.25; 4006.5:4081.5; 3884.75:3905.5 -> 2.4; 32.4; 29.6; 37.9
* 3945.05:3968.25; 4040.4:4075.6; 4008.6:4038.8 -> -4.1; 27.5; 38.6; 37.4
